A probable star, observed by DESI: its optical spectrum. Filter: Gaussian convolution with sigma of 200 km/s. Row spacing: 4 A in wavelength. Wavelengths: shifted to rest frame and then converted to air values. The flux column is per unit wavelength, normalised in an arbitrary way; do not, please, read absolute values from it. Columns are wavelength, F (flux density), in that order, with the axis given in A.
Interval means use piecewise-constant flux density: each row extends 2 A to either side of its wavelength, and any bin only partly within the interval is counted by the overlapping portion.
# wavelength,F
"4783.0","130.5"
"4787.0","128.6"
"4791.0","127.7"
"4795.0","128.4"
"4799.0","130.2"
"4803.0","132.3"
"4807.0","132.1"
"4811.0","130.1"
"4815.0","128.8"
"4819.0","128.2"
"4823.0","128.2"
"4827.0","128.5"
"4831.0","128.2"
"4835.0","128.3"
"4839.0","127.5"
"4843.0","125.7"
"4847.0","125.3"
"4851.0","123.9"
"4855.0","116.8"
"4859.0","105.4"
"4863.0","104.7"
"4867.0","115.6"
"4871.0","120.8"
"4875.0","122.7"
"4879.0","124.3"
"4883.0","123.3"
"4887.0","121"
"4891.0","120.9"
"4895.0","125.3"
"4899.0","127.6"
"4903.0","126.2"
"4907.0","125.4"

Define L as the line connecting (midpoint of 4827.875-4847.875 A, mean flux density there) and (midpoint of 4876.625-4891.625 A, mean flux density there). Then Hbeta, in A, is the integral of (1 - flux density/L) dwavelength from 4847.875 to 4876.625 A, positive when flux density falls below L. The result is 2.01 A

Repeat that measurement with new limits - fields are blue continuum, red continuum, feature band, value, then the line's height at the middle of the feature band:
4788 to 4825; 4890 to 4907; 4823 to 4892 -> 3.06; 127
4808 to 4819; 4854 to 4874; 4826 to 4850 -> -1.11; 121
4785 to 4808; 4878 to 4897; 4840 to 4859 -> 0.67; 126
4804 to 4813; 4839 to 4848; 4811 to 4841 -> 0.05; 129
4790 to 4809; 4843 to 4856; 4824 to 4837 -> -0.27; 126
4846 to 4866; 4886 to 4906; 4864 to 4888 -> -0.20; 120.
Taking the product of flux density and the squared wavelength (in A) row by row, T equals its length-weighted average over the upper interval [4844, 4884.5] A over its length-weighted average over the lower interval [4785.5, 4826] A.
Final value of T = 0.9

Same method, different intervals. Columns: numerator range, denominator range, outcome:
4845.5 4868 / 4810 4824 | 0.91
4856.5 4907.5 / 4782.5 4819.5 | 0.96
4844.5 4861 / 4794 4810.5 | 0.92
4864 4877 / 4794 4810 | 0.93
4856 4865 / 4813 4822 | 0.84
